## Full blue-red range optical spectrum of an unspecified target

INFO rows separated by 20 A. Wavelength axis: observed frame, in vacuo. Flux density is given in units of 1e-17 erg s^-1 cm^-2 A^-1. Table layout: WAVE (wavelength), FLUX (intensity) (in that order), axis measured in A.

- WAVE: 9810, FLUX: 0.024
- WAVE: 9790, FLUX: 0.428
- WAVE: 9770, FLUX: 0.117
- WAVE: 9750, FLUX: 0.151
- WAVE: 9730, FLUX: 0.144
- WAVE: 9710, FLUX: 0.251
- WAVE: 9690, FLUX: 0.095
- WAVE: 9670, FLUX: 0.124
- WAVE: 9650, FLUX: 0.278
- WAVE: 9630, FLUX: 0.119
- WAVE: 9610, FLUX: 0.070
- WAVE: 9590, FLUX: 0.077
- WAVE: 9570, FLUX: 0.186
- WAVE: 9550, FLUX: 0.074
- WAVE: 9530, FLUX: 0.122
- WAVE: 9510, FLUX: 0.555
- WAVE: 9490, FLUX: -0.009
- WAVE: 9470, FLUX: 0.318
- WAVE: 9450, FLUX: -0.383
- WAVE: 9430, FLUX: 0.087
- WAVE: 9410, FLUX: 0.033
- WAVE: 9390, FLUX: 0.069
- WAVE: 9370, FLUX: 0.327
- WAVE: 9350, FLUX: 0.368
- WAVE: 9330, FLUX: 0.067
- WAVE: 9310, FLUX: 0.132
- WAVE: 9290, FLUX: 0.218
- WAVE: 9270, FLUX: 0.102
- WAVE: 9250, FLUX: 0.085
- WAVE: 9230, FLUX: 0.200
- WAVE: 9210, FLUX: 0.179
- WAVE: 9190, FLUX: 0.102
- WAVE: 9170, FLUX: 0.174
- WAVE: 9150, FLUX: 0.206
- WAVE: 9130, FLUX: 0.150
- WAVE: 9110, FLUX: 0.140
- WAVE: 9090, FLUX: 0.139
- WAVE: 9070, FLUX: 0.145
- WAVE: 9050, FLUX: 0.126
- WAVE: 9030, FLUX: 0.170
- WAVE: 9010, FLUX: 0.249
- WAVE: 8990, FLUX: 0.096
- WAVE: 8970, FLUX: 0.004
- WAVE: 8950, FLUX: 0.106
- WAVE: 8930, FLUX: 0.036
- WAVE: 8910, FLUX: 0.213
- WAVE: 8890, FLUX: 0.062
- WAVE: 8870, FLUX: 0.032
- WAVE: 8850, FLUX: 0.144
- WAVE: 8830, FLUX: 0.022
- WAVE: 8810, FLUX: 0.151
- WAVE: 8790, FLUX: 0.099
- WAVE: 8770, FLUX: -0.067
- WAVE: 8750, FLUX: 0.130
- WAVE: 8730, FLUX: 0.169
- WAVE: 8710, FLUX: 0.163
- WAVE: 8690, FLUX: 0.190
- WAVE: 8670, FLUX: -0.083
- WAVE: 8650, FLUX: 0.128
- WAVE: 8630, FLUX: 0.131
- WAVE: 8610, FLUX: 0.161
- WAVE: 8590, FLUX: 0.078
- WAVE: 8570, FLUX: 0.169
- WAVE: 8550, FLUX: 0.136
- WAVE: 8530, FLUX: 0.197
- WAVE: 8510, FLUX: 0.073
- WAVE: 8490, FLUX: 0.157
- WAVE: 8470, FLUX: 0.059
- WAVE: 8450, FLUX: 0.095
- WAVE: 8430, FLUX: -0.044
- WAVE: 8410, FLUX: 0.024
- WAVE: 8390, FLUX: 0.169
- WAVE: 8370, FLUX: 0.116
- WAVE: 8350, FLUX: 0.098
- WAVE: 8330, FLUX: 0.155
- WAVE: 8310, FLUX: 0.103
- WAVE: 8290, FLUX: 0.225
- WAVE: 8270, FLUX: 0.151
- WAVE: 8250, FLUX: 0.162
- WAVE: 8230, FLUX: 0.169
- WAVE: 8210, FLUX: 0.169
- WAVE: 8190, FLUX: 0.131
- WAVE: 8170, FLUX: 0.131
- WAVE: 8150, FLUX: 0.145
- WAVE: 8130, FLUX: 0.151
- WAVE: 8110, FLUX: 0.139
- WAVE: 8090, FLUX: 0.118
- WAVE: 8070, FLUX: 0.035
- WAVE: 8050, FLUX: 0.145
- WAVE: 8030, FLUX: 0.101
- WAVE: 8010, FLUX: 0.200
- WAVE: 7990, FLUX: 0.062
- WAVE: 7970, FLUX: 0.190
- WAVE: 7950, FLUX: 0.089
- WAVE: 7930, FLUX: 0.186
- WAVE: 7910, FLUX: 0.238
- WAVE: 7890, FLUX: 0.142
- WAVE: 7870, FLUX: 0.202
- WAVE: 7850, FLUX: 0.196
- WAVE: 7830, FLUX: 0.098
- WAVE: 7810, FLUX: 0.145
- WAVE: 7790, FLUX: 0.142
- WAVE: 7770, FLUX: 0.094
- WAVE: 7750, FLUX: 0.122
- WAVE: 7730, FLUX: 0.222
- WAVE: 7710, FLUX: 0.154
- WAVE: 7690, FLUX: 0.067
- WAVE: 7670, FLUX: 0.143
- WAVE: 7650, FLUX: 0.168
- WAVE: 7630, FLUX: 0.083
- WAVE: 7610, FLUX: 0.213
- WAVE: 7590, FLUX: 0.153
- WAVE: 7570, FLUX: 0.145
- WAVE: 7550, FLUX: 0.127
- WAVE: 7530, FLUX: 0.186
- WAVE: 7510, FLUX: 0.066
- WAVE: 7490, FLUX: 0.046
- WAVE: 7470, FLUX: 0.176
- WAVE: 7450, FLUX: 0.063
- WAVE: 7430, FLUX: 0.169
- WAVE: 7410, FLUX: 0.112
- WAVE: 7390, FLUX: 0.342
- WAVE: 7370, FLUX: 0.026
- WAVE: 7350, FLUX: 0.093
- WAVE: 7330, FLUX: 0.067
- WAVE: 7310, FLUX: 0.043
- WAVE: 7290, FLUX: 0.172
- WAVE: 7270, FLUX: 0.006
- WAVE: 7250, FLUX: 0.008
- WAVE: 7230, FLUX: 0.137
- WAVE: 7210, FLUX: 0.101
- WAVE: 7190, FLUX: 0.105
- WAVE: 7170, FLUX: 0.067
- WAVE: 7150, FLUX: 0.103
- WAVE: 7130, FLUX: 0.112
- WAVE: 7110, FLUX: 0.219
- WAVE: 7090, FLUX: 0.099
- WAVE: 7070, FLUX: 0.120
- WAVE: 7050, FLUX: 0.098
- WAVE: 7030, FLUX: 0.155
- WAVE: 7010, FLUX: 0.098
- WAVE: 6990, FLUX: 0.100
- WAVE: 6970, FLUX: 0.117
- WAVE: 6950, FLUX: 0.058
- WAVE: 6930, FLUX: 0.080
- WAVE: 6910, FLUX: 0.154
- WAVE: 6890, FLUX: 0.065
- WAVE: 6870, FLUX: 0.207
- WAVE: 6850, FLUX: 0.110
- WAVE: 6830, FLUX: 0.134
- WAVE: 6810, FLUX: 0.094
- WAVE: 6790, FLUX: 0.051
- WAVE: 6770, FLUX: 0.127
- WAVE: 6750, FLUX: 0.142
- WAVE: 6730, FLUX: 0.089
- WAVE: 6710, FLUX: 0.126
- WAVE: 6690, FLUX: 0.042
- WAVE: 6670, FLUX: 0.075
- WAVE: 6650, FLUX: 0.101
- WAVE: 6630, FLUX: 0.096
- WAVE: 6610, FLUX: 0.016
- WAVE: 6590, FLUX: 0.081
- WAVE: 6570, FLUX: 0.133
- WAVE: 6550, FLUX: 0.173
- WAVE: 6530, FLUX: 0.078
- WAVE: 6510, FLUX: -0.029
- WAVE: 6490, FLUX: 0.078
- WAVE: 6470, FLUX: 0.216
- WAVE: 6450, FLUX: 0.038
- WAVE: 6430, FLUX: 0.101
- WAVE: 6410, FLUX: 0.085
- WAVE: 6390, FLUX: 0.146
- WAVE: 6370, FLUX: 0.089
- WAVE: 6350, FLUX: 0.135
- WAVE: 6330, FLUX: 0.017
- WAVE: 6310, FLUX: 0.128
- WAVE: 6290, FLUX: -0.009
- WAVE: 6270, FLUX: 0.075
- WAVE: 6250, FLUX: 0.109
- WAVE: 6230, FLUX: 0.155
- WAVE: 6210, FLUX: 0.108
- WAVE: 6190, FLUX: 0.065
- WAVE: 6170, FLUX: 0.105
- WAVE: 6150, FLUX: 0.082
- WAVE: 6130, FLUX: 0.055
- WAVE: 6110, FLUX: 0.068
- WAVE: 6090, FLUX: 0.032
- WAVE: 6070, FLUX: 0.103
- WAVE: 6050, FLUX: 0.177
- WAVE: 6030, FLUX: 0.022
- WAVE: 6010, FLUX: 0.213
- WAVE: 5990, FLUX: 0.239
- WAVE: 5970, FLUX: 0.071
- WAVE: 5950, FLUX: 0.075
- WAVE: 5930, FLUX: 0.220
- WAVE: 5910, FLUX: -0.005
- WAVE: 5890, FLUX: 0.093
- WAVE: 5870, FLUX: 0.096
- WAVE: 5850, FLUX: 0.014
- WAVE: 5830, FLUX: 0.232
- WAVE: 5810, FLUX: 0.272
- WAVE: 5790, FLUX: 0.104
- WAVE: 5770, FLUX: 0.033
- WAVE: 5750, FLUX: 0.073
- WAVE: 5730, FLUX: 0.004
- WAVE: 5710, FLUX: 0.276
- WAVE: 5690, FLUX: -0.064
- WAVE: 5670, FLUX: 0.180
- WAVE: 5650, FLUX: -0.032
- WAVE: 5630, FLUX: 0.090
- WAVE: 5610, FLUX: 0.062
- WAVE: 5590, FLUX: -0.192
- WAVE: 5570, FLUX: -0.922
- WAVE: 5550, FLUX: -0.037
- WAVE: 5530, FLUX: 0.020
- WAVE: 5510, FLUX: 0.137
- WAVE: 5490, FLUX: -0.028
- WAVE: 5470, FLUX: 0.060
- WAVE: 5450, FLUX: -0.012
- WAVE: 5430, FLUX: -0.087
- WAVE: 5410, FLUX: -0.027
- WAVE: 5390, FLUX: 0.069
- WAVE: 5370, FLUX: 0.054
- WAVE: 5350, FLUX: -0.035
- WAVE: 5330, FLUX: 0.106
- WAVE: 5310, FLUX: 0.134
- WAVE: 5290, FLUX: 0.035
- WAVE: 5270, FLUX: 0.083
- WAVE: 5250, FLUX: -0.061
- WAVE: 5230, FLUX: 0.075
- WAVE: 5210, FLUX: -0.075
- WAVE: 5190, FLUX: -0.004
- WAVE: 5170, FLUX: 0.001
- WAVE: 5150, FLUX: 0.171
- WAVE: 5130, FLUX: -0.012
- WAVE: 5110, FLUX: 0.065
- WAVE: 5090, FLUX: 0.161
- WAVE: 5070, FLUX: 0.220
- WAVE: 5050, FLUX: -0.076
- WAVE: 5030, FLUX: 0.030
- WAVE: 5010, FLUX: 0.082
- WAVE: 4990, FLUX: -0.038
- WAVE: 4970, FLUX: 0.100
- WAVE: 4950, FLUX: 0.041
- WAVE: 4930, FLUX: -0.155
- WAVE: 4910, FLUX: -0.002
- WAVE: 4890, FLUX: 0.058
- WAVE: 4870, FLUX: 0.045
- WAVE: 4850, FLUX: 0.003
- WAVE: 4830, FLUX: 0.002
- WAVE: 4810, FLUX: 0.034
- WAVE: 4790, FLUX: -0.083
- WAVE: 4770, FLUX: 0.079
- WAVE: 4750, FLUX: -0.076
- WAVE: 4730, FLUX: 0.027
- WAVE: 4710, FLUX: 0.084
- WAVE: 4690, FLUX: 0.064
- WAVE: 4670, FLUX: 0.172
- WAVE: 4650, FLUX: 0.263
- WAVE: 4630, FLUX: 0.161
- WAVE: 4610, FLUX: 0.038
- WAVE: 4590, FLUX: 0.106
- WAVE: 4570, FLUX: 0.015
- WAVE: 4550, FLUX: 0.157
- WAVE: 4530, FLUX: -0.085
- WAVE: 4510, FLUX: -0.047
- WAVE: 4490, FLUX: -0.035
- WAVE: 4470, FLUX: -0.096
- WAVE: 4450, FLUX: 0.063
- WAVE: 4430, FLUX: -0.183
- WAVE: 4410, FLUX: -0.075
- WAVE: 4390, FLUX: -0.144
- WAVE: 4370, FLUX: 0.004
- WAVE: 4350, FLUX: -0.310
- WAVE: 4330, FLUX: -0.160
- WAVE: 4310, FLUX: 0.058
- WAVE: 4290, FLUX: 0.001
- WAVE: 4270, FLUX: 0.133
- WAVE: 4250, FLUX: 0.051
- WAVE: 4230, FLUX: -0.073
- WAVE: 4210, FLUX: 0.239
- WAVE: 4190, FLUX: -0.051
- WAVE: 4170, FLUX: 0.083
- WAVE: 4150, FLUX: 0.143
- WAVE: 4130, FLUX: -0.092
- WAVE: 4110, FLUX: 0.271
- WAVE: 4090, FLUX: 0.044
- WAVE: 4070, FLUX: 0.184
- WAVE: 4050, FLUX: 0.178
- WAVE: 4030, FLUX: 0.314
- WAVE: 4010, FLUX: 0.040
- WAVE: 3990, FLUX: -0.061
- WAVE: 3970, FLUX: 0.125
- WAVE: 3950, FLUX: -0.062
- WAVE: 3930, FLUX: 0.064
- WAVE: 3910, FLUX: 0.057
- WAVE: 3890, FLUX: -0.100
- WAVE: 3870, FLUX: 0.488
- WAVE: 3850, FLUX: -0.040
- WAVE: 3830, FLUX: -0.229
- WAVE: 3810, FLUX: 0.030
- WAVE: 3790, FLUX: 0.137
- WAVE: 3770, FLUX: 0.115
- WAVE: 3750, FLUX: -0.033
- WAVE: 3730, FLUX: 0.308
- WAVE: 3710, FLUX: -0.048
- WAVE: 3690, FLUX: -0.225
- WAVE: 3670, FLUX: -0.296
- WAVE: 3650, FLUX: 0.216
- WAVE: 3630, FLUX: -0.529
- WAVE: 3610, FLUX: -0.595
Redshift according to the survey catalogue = 0.98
